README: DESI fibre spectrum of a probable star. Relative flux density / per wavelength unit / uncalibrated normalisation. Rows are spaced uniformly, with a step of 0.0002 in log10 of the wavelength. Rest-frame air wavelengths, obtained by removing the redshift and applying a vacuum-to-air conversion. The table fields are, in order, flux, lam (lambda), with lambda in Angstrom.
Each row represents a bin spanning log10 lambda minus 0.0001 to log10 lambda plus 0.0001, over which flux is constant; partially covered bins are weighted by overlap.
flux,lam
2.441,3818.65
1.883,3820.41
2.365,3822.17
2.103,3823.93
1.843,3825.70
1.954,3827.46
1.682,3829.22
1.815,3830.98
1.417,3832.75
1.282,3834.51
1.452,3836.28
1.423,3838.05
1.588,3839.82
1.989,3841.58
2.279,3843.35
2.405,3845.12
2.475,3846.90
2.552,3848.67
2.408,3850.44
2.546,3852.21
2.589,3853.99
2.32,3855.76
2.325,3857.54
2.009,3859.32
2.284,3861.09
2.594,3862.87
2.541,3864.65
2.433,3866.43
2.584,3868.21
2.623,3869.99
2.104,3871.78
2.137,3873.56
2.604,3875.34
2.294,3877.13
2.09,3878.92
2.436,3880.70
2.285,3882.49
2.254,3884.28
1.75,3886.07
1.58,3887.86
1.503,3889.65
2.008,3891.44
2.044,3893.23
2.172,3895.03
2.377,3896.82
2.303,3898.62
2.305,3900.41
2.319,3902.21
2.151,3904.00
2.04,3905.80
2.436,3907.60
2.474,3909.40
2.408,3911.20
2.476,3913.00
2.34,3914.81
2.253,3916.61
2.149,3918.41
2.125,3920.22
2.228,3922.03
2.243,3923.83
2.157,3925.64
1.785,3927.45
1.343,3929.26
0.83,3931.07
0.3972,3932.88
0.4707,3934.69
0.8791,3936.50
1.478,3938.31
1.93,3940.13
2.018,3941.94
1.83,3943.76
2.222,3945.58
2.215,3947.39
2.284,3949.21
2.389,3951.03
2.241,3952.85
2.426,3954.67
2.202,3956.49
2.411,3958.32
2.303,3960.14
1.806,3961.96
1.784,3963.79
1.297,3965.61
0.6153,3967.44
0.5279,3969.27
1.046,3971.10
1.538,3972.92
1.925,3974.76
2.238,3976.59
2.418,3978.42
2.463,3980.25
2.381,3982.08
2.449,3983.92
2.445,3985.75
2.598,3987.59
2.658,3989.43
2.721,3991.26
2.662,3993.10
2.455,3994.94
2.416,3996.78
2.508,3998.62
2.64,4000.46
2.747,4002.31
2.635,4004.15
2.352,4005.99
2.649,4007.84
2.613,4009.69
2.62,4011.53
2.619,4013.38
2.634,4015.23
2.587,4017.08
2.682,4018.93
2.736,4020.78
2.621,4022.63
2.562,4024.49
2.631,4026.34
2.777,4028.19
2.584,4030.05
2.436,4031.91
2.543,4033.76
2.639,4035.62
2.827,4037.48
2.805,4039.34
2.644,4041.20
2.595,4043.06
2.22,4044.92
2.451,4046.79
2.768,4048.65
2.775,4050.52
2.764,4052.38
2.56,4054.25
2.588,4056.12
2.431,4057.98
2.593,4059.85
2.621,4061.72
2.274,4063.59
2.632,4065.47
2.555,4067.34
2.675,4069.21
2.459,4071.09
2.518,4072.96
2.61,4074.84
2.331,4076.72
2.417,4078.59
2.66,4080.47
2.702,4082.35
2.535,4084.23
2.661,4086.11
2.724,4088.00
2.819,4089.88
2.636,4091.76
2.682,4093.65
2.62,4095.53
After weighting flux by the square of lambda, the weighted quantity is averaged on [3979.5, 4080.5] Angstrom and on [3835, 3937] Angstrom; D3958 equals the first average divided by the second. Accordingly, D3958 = 1.3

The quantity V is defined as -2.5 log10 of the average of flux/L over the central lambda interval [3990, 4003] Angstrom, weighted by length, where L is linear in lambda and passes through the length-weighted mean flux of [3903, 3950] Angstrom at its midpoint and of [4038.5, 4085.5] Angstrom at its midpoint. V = -0.16 mag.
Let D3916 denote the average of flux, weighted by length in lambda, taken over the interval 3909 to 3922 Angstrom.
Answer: 2.3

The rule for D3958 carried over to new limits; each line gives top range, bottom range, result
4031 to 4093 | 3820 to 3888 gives 1.34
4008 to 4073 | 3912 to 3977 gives 1.53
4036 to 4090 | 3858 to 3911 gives 1.27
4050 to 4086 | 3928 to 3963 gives 1.53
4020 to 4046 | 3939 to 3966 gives 1.30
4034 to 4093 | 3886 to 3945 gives 1.47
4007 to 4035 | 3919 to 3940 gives 1.86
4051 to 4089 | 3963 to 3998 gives 1.31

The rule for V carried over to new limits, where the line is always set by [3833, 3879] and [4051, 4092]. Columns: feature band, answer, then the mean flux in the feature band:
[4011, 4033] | -0.053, 2.62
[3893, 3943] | 0.199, 1.93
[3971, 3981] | 0.206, 2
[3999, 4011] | -0.057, 2.6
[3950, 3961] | 0.027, 2.33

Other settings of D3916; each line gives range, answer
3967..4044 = 2.42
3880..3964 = 2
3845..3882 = 2.4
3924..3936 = 1.22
